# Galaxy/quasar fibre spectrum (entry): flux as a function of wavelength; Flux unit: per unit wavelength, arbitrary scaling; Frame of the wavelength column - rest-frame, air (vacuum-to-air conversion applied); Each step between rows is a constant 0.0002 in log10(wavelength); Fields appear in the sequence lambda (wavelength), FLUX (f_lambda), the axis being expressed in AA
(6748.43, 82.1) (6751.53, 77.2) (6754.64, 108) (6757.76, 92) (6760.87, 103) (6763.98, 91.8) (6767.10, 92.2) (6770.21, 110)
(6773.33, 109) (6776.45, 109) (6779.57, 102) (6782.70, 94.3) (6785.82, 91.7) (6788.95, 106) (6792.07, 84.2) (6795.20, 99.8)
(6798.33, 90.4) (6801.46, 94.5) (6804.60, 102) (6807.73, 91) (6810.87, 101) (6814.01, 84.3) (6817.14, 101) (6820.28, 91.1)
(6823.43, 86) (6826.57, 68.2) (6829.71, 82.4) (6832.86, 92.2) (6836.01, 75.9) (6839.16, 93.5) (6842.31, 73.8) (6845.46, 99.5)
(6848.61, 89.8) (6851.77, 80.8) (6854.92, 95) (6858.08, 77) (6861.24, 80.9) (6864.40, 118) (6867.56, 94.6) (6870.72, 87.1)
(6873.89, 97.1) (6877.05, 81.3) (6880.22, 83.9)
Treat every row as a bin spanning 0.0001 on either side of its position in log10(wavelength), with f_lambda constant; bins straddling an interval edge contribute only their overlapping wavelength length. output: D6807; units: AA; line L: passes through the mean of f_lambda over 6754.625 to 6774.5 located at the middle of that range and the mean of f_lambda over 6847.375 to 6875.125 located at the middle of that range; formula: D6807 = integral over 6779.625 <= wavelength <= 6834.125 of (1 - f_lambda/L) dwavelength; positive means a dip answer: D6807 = 2.4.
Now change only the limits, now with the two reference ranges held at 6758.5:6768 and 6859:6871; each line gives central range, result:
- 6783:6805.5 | 0.0 AA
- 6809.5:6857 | 3.9 AA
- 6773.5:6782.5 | -0.8 AA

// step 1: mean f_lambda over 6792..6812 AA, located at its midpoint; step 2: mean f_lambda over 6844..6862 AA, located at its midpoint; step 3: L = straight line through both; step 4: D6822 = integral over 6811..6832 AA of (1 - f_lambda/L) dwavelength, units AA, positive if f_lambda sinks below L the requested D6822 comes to 1.3 AA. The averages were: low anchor 95.3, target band 86.8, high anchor 87.4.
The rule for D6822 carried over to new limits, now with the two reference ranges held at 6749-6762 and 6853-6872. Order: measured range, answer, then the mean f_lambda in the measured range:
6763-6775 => -1.0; 101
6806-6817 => -0.1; 93.5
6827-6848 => 1.6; 85.4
